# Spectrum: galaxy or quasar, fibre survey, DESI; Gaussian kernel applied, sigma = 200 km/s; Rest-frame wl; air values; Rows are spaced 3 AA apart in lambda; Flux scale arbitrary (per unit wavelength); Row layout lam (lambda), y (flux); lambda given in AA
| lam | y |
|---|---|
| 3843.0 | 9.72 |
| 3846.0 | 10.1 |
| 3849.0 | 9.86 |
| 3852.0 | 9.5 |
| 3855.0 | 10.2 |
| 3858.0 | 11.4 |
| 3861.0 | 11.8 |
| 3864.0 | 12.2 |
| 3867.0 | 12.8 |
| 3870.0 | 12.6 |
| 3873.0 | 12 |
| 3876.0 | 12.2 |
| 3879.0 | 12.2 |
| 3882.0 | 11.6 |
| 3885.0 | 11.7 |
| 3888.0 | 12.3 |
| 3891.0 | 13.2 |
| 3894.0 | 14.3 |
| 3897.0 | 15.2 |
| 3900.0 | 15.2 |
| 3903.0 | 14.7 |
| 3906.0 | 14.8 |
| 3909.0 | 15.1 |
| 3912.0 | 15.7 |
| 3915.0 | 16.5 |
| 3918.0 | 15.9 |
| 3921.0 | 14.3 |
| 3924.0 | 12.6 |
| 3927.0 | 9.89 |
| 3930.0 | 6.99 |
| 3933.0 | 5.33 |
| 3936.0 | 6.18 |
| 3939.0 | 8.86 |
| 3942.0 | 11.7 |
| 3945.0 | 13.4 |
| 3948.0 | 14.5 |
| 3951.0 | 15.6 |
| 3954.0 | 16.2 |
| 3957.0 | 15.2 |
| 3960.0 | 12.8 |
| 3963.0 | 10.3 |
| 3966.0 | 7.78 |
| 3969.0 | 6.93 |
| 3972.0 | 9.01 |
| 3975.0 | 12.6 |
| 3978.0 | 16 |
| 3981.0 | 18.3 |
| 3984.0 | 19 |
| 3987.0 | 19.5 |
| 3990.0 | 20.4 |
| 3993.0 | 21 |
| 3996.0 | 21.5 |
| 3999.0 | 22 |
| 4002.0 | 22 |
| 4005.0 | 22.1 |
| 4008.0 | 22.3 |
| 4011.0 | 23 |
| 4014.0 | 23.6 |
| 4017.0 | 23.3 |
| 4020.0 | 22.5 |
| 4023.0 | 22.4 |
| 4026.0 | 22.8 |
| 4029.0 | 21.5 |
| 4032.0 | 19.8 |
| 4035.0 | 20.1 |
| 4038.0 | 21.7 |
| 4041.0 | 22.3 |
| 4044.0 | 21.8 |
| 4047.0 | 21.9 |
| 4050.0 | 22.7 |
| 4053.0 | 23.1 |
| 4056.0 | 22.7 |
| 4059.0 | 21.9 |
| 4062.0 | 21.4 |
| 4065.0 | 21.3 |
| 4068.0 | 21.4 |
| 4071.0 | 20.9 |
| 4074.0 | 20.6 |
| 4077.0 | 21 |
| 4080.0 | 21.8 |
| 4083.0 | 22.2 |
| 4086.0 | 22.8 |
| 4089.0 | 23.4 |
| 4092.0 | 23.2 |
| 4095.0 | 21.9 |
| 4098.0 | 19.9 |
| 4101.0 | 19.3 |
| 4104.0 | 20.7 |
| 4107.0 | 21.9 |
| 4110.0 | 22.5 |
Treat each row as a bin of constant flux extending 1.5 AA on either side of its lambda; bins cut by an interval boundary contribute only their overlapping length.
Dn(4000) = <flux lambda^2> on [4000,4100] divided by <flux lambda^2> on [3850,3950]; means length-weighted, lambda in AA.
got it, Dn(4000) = 1.9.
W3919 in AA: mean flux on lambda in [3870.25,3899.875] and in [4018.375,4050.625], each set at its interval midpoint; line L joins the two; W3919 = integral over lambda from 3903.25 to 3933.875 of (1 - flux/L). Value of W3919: 3.7 AA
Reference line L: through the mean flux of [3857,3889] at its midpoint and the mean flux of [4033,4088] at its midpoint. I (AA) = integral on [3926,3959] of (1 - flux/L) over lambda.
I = 9.4 AA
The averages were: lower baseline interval 12.1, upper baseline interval 21.8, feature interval 11.3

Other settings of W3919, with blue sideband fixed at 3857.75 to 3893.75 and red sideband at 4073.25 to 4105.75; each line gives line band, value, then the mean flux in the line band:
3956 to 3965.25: 2.1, 12.2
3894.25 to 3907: -1.5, 14.9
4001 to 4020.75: -5.0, 22.7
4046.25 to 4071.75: -2.2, 22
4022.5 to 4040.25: -2.2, 21.4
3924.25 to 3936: 5.5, 7.8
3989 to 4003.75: -3.3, 21.4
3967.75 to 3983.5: 3.4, 13.1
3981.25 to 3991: -1.3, 19.4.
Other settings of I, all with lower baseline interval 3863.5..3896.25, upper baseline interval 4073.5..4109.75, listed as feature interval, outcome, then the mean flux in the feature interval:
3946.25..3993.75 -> 5.4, 14.6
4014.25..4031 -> -3.5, 22.5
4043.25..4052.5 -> -1.2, 22.3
